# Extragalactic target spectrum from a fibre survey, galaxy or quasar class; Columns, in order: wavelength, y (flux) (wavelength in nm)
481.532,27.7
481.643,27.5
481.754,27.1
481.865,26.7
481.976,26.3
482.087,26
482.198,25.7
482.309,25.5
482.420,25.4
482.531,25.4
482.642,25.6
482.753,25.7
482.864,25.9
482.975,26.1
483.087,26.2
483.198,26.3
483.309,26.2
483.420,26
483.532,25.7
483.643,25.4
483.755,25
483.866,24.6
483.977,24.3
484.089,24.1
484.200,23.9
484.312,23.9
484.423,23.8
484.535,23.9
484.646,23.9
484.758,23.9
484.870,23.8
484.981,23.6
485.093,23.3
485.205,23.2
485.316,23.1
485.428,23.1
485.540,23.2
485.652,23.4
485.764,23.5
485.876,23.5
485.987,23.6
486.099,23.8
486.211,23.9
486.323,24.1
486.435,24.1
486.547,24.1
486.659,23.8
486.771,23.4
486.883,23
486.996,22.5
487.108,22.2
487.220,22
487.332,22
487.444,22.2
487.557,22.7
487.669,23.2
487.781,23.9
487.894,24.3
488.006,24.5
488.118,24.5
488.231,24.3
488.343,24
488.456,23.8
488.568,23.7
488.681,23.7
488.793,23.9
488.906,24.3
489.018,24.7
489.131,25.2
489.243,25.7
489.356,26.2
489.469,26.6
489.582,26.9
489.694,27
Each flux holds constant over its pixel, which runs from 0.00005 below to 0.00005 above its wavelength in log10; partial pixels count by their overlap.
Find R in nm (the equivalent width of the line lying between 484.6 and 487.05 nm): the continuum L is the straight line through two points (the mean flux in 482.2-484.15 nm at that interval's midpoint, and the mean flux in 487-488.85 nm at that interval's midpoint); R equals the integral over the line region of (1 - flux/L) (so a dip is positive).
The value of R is 0.08 nm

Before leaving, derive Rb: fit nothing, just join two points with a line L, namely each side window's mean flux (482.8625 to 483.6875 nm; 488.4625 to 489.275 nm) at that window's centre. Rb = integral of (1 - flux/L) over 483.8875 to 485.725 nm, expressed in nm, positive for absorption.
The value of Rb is 0.14 nm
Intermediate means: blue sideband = 26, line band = 23.7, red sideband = 24.4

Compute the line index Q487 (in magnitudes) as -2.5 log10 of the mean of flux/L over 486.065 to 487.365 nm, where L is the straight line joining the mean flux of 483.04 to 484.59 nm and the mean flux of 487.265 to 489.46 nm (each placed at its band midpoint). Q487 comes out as 0.05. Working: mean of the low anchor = 24.9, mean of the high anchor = 24.1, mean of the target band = 23.2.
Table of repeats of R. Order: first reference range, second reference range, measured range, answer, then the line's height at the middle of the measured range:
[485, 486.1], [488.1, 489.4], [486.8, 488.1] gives 0.055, 24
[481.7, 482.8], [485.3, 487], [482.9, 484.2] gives -0.012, 25.1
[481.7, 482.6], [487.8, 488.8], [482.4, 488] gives 0.222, 25.1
